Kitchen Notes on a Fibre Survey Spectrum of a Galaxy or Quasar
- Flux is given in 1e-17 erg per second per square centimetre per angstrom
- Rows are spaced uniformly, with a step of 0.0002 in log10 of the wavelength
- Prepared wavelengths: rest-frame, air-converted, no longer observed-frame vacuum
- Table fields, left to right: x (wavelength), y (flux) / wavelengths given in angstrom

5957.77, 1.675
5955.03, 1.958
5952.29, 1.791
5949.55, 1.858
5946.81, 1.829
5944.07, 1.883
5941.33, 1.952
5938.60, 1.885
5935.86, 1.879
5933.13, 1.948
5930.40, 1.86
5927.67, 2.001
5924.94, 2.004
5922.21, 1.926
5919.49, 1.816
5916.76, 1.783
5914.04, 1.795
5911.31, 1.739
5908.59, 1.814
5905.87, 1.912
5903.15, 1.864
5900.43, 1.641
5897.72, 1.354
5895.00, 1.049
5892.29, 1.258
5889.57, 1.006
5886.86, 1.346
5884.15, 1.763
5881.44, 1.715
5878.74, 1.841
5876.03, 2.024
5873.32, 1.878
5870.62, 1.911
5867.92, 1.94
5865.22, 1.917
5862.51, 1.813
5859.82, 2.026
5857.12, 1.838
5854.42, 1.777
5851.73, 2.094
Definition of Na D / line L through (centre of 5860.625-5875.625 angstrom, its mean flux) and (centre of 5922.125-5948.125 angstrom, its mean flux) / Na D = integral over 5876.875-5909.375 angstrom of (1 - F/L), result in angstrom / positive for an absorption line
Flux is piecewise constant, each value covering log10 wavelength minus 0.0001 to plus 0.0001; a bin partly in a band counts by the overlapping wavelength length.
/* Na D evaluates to 6.1 angstrom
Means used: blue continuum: 1.91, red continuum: 1.92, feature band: 1.55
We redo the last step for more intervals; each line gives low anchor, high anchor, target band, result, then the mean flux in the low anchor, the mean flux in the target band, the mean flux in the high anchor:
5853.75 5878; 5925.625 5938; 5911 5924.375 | 0.6 angstrom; 1.9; 1.83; 1.92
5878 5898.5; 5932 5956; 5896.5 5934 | -4.1 angstrom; 1.41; 1.82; 1.89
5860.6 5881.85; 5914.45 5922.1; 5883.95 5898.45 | 4.7 angstrom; 1.89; 1.26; 1.82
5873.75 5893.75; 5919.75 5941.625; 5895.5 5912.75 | 0.4 angstrom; 1.58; 1.69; 1.93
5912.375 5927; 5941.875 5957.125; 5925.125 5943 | -0.6 angstrom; 1.87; 1.93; 1.86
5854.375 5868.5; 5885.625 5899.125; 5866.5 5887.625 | -3.7 angstrom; 1.89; 1.82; 1.2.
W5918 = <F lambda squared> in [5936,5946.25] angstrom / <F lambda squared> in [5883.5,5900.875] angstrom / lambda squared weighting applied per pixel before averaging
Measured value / 1.47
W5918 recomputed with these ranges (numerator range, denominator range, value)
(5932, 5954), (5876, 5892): 1.23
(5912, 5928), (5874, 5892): 1.18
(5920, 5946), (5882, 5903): 1.40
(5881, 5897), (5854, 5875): 0.71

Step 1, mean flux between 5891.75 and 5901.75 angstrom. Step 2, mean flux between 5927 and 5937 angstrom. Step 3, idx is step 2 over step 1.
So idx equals 1.4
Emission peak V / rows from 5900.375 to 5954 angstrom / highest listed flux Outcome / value 2.004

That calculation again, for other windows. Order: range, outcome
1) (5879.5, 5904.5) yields 1.864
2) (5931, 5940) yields 1.948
